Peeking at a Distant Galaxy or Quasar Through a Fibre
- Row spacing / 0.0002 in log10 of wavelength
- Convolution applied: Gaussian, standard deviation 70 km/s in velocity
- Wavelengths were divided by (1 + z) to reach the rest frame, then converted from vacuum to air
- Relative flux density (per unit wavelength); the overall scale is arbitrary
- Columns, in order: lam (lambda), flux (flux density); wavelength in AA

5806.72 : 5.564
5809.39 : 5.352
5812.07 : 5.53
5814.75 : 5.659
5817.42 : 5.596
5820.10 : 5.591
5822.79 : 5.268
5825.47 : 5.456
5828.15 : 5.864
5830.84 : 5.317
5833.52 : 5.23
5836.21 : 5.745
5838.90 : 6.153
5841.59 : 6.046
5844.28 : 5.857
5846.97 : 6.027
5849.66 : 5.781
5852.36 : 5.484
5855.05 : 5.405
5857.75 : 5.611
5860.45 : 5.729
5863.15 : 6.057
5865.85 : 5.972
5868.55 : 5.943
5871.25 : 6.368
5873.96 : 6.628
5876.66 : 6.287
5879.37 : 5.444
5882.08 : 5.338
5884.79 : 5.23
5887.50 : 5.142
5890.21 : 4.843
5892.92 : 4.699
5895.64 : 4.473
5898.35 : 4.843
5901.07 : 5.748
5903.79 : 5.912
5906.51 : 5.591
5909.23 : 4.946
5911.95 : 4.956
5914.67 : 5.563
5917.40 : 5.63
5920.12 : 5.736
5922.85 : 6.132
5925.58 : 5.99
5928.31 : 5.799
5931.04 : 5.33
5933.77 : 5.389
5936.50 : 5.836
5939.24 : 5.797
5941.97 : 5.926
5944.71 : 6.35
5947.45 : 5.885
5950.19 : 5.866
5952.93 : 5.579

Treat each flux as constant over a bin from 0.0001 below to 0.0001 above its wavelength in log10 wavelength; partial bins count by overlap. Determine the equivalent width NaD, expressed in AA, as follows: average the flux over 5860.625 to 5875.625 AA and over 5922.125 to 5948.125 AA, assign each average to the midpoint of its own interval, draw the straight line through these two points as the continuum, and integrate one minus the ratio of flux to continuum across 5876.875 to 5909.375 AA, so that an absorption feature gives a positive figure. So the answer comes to 4.3 AA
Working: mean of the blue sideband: 6.16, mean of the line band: 5.23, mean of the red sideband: 5.84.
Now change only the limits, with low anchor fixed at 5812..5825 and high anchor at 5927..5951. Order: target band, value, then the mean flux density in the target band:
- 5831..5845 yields -0.5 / 5.76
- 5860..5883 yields -1.4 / 6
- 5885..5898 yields 2.0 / 4.83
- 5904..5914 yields 0.8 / 5.28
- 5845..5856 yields -0.2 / 5.7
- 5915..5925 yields -0.1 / 5.81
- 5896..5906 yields 0.5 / 5.41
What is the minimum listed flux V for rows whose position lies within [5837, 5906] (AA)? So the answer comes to 4.473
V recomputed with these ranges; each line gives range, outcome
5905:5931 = 4.946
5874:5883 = 5.338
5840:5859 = 5.405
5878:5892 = 4.843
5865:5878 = 5.943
